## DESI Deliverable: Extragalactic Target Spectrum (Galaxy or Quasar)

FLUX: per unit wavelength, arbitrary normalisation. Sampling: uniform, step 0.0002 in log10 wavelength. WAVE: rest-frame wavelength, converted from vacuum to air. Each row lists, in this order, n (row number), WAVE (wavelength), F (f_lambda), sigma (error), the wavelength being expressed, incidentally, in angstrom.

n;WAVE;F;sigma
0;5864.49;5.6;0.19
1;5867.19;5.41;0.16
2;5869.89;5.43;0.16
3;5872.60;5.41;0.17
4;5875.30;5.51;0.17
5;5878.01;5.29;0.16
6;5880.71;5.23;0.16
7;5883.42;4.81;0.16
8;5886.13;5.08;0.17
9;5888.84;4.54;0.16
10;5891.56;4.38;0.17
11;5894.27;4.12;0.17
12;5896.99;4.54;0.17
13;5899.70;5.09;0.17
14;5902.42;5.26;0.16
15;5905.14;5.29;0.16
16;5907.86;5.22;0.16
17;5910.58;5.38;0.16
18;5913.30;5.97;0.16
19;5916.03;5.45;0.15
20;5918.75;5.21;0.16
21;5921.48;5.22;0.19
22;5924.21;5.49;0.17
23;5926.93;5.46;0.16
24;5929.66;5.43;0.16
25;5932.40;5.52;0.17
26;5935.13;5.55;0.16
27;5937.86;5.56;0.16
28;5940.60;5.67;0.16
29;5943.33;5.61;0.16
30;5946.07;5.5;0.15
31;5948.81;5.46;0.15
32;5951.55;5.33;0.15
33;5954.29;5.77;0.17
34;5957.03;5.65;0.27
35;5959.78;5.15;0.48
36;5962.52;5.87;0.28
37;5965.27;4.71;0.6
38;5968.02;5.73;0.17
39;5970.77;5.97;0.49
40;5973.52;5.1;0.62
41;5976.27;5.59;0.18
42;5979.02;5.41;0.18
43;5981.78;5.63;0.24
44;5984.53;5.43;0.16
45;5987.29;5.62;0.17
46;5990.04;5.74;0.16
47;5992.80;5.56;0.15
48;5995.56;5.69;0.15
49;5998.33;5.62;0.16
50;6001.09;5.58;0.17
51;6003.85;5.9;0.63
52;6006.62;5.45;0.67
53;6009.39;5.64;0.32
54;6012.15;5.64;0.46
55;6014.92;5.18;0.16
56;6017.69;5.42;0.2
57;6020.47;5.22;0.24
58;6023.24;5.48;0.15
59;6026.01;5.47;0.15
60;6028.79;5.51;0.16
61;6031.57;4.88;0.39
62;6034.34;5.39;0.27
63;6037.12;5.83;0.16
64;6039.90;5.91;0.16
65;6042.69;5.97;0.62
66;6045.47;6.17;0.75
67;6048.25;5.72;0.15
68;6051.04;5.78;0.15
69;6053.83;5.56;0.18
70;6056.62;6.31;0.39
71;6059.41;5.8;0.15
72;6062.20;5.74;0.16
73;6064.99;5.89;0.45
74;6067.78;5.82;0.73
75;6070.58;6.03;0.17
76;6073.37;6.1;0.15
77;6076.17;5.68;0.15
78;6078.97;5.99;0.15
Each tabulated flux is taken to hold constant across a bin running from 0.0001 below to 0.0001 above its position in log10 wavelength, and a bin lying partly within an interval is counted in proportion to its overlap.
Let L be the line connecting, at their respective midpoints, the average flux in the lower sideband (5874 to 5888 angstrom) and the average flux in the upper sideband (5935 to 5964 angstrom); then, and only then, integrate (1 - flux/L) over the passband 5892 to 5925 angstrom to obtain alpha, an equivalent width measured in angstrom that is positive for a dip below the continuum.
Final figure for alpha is 1.0 angstrom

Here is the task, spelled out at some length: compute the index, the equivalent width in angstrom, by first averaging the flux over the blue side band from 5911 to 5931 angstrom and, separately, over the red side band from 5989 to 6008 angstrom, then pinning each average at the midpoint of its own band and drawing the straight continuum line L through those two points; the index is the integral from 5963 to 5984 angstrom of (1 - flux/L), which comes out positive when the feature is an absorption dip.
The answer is 0.4 angstrom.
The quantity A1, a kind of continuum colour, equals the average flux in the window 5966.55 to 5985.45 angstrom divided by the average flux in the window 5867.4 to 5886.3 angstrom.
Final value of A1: 1.05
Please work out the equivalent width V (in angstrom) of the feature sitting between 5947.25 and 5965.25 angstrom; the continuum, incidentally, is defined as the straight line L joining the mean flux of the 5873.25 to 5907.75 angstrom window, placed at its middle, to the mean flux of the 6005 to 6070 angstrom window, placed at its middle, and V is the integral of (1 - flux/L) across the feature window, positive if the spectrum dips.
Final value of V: -0.7 angstrom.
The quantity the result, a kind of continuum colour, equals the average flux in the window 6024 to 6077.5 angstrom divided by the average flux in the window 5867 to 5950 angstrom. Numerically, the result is 1.10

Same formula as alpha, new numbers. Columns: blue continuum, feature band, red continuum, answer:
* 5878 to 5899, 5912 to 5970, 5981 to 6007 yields -3.6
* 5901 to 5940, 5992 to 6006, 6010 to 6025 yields -0.7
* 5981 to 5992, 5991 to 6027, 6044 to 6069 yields 1.0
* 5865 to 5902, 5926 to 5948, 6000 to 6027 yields -1.4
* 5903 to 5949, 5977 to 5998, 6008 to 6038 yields -0.6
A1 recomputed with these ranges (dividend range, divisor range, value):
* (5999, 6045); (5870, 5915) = 1.09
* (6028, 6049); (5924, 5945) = 1.02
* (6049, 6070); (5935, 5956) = 1.05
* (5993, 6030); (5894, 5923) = 1.06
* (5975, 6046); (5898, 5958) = 1.02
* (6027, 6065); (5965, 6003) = 1.03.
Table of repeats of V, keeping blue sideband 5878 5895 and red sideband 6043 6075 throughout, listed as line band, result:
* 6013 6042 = 1.3 angstrom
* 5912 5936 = -2.2 angstrom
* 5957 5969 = -0.3 angstrom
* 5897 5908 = -0.6 angstrom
